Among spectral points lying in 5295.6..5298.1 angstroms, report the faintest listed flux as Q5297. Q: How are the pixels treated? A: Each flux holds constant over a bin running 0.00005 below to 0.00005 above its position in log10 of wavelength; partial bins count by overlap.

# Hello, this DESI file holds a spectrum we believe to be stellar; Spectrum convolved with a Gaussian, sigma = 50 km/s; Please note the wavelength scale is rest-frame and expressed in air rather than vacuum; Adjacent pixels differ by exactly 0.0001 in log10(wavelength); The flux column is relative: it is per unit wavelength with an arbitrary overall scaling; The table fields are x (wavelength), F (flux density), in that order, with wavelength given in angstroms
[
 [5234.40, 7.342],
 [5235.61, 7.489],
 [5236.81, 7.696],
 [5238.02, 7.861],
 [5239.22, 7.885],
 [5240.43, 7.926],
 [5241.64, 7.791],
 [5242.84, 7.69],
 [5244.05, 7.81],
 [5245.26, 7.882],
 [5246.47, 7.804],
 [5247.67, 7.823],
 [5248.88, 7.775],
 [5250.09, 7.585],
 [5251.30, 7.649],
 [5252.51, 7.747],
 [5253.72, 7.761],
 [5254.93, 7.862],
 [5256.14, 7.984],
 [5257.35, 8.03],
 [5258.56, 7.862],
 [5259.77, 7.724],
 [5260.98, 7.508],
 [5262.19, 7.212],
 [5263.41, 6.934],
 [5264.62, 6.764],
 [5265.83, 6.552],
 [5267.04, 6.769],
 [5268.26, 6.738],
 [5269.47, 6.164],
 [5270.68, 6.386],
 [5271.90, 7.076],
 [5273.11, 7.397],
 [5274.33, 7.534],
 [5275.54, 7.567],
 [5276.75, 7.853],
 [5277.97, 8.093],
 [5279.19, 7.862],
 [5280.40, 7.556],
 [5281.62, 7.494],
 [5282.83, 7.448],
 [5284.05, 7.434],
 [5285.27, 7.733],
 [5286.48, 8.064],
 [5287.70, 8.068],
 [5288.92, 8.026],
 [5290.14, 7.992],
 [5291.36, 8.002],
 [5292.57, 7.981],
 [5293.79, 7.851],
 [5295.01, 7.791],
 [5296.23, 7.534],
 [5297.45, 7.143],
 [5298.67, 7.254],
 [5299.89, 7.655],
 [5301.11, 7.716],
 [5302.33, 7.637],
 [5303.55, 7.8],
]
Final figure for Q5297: 7.143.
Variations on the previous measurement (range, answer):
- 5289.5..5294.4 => 7.851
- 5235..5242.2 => 7.489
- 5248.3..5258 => 7.585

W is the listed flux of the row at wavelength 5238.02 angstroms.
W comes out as 7.861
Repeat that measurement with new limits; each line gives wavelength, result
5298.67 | 7.254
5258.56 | 7.862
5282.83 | 7.448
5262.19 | 7.212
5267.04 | 6.769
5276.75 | 7.853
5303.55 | 7.8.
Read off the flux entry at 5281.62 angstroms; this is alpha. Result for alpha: 7.494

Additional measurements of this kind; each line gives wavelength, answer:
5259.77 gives 7.724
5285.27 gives 7.733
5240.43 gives 7.926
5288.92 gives 8.026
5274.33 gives 7.534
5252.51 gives 7.747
